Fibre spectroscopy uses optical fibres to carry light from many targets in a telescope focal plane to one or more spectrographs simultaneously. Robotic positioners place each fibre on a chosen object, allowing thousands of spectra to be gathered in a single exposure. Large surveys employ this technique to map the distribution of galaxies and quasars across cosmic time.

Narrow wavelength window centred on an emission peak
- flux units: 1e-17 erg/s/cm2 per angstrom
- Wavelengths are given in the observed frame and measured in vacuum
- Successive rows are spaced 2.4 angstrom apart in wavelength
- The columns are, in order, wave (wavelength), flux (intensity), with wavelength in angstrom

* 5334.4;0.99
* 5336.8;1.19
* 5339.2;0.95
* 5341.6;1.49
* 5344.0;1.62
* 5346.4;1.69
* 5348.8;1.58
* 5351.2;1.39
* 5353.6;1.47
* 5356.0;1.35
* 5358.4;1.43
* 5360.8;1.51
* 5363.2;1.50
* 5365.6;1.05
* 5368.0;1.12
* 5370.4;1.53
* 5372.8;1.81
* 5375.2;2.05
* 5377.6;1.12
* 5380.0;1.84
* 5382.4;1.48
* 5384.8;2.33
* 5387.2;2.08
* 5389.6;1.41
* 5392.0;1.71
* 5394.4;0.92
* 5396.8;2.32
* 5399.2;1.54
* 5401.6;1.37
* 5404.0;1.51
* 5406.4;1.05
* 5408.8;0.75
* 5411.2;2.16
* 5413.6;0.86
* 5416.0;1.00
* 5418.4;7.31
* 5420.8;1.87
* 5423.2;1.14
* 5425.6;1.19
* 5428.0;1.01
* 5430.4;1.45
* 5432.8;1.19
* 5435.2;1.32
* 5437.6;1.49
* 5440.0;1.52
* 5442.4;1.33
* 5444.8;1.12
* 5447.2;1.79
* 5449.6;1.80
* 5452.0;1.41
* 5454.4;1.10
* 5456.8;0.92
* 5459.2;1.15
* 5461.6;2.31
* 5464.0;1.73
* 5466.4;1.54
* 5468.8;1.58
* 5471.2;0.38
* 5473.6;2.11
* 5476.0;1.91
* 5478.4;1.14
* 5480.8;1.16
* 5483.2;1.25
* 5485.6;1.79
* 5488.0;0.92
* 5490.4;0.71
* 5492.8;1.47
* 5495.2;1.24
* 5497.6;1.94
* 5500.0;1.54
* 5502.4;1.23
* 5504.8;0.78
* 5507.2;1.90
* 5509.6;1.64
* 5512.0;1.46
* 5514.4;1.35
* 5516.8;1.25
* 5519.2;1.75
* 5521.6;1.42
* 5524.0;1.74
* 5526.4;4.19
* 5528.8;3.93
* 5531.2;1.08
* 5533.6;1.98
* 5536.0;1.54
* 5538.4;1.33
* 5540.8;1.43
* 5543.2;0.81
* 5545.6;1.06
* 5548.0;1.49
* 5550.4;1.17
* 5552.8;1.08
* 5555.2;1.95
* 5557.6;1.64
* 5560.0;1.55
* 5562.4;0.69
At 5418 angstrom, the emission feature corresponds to Hbeta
